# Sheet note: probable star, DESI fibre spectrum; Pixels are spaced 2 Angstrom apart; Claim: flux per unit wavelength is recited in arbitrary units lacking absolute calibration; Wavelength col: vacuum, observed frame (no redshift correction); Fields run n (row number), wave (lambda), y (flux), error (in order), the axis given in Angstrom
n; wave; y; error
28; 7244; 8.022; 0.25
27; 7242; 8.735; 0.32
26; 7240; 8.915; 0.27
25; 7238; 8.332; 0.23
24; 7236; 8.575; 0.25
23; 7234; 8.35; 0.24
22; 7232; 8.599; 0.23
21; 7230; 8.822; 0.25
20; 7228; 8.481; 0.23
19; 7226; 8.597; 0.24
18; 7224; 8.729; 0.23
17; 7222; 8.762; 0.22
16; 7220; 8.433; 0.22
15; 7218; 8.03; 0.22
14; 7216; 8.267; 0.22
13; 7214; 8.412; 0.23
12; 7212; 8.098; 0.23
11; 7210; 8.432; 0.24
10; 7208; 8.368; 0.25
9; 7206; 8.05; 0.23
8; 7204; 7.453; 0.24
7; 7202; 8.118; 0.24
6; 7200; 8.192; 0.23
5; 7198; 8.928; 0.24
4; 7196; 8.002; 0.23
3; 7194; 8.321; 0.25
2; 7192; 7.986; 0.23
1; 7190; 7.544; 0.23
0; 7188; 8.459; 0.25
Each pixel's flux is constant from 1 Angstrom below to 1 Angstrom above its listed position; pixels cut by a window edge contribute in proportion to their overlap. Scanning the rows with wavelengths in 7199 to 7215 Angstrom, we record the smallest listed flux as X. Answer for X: 7.453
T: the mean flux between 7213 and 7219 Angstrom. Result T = 8.24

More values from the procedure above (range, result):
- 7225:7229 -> 8.54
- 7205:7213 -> 8.24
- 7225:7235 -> 8.57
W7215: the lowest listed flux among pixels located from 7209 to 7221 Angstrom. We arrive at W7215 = 8.03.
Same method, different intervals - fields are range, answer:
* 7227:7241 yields 8.332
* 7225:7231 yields 8.481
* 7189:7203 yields 7.544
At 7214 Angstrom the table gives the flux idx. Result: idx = 8.412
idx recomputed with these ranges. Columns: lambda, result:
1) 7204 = 7.453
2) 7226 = 8.597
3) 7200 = 8.192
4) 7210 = 8.432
